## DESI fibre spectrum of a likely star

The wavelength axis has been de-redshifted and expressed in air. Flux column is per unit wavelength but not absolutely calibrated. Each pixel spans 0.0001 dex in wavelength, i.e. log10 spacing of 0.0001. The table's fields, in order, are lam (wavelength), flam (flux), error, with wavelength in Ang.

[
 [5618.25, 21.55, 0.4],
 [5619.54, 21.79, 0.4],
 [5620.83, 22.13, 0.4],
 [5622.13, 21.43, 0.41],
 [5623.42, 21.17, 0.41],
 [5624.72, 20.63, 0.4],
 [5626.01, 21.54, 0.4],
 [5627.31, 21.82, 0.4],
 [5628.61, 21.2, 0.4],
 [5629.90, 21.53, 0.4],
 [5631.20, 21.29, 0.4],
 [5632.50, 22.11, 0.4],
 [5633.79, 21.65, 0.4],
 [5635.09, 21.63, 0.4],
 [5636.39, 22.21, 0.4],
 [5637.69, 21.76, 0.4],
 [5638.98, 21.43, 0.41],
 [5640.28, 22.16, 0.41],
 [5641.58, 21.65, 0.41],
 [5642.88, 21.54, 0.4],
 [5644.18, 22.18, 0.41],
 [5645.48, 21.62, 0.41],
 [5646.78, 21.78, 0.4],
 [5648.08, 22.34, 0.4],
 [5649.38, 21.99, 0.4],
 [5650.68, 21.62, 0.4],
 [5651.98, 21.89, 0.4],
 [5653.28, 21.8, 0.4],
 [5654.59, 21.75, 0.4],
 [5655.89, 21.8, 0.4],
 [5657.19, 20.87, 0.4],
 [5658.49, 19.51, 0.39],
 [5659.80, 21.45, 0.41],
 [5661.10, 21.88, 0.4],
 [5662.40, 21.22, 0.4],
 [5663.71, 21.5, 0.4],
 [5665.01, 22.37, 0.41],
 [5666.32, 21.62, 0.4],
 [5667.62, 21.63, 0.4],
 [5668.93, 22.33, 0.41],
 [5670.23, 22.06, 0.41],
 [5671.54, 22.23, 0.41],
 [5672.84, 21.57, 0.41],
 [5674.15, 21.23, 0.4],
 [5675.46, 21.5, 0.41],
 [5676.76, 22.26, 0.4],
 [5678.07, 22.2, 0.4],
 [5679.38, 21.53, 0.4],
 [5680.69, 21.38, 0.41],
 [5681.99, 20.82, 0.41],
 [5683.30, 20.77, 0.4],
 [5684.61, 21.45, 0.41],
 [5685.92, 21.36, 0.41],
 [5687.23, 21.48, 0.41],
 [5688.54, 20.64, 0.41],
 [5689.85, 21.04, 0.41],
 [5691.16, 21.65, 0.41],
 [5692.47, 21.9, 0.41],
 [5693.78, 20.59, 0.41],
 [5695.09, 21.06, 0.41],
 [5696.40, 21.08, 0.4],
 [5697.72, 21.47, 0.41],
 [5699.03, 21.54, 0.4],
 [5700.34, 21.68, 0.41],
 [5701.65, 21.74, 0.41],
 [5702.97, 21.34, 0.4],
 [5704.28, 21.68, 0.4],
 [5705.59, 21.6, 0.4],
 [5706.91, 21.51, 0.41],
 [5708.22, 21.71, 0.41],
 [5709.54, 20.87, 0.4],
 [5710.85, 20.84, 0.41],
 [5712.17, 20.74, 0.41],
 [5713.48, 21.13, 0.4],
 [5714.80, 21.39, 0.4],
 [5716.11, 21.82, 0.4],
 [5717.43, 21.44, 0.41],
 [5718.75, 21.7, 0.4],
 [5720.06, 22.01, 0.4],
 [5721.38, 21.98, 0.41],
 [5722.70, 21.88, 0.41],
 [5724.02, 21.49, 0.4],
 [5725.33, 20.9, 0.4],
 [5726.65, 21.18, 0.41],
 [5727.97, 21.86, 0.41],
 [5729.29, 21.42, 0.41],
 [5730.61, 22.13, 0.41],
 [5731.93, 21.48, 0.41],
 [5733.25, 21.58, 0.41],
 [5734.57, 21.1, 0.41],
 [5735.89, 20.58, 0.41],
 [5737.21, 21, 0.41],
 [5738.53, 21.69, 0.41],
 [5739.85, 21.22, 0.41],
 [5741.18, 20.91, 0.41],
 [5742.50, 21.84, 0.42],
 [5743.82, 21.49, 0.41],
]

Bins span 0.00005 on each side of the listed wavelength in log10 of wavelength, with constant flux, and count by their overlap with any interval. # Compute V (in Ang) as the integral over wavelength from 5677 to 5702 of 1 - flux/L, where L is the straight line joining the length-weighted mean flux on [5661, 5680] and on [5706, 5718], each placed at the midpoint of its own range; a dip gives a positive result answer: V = 0.2 Ang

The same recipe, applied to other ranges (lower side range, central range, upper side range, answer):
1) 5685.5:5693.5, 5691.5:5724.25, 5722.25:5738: -0.16 Ang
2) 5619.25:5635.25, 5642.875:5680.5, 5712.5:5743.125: -0.35 Ang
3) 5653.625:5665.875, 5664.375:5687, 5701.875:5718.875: -0.31 Ang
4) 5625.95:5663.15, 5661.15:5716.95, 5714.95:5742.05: 0.19 Ang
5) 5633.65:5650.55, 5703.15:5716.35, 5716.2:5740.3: 0.15 Ang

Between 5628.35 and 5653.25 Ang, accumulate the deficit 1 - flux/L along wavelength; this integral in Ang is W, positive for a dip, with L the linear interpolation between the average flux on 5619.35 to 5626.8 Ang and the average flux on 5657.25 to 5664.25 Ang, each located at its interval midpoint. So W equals -0.6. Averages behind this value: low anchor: 21.4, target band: 21.8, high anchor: 21.1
